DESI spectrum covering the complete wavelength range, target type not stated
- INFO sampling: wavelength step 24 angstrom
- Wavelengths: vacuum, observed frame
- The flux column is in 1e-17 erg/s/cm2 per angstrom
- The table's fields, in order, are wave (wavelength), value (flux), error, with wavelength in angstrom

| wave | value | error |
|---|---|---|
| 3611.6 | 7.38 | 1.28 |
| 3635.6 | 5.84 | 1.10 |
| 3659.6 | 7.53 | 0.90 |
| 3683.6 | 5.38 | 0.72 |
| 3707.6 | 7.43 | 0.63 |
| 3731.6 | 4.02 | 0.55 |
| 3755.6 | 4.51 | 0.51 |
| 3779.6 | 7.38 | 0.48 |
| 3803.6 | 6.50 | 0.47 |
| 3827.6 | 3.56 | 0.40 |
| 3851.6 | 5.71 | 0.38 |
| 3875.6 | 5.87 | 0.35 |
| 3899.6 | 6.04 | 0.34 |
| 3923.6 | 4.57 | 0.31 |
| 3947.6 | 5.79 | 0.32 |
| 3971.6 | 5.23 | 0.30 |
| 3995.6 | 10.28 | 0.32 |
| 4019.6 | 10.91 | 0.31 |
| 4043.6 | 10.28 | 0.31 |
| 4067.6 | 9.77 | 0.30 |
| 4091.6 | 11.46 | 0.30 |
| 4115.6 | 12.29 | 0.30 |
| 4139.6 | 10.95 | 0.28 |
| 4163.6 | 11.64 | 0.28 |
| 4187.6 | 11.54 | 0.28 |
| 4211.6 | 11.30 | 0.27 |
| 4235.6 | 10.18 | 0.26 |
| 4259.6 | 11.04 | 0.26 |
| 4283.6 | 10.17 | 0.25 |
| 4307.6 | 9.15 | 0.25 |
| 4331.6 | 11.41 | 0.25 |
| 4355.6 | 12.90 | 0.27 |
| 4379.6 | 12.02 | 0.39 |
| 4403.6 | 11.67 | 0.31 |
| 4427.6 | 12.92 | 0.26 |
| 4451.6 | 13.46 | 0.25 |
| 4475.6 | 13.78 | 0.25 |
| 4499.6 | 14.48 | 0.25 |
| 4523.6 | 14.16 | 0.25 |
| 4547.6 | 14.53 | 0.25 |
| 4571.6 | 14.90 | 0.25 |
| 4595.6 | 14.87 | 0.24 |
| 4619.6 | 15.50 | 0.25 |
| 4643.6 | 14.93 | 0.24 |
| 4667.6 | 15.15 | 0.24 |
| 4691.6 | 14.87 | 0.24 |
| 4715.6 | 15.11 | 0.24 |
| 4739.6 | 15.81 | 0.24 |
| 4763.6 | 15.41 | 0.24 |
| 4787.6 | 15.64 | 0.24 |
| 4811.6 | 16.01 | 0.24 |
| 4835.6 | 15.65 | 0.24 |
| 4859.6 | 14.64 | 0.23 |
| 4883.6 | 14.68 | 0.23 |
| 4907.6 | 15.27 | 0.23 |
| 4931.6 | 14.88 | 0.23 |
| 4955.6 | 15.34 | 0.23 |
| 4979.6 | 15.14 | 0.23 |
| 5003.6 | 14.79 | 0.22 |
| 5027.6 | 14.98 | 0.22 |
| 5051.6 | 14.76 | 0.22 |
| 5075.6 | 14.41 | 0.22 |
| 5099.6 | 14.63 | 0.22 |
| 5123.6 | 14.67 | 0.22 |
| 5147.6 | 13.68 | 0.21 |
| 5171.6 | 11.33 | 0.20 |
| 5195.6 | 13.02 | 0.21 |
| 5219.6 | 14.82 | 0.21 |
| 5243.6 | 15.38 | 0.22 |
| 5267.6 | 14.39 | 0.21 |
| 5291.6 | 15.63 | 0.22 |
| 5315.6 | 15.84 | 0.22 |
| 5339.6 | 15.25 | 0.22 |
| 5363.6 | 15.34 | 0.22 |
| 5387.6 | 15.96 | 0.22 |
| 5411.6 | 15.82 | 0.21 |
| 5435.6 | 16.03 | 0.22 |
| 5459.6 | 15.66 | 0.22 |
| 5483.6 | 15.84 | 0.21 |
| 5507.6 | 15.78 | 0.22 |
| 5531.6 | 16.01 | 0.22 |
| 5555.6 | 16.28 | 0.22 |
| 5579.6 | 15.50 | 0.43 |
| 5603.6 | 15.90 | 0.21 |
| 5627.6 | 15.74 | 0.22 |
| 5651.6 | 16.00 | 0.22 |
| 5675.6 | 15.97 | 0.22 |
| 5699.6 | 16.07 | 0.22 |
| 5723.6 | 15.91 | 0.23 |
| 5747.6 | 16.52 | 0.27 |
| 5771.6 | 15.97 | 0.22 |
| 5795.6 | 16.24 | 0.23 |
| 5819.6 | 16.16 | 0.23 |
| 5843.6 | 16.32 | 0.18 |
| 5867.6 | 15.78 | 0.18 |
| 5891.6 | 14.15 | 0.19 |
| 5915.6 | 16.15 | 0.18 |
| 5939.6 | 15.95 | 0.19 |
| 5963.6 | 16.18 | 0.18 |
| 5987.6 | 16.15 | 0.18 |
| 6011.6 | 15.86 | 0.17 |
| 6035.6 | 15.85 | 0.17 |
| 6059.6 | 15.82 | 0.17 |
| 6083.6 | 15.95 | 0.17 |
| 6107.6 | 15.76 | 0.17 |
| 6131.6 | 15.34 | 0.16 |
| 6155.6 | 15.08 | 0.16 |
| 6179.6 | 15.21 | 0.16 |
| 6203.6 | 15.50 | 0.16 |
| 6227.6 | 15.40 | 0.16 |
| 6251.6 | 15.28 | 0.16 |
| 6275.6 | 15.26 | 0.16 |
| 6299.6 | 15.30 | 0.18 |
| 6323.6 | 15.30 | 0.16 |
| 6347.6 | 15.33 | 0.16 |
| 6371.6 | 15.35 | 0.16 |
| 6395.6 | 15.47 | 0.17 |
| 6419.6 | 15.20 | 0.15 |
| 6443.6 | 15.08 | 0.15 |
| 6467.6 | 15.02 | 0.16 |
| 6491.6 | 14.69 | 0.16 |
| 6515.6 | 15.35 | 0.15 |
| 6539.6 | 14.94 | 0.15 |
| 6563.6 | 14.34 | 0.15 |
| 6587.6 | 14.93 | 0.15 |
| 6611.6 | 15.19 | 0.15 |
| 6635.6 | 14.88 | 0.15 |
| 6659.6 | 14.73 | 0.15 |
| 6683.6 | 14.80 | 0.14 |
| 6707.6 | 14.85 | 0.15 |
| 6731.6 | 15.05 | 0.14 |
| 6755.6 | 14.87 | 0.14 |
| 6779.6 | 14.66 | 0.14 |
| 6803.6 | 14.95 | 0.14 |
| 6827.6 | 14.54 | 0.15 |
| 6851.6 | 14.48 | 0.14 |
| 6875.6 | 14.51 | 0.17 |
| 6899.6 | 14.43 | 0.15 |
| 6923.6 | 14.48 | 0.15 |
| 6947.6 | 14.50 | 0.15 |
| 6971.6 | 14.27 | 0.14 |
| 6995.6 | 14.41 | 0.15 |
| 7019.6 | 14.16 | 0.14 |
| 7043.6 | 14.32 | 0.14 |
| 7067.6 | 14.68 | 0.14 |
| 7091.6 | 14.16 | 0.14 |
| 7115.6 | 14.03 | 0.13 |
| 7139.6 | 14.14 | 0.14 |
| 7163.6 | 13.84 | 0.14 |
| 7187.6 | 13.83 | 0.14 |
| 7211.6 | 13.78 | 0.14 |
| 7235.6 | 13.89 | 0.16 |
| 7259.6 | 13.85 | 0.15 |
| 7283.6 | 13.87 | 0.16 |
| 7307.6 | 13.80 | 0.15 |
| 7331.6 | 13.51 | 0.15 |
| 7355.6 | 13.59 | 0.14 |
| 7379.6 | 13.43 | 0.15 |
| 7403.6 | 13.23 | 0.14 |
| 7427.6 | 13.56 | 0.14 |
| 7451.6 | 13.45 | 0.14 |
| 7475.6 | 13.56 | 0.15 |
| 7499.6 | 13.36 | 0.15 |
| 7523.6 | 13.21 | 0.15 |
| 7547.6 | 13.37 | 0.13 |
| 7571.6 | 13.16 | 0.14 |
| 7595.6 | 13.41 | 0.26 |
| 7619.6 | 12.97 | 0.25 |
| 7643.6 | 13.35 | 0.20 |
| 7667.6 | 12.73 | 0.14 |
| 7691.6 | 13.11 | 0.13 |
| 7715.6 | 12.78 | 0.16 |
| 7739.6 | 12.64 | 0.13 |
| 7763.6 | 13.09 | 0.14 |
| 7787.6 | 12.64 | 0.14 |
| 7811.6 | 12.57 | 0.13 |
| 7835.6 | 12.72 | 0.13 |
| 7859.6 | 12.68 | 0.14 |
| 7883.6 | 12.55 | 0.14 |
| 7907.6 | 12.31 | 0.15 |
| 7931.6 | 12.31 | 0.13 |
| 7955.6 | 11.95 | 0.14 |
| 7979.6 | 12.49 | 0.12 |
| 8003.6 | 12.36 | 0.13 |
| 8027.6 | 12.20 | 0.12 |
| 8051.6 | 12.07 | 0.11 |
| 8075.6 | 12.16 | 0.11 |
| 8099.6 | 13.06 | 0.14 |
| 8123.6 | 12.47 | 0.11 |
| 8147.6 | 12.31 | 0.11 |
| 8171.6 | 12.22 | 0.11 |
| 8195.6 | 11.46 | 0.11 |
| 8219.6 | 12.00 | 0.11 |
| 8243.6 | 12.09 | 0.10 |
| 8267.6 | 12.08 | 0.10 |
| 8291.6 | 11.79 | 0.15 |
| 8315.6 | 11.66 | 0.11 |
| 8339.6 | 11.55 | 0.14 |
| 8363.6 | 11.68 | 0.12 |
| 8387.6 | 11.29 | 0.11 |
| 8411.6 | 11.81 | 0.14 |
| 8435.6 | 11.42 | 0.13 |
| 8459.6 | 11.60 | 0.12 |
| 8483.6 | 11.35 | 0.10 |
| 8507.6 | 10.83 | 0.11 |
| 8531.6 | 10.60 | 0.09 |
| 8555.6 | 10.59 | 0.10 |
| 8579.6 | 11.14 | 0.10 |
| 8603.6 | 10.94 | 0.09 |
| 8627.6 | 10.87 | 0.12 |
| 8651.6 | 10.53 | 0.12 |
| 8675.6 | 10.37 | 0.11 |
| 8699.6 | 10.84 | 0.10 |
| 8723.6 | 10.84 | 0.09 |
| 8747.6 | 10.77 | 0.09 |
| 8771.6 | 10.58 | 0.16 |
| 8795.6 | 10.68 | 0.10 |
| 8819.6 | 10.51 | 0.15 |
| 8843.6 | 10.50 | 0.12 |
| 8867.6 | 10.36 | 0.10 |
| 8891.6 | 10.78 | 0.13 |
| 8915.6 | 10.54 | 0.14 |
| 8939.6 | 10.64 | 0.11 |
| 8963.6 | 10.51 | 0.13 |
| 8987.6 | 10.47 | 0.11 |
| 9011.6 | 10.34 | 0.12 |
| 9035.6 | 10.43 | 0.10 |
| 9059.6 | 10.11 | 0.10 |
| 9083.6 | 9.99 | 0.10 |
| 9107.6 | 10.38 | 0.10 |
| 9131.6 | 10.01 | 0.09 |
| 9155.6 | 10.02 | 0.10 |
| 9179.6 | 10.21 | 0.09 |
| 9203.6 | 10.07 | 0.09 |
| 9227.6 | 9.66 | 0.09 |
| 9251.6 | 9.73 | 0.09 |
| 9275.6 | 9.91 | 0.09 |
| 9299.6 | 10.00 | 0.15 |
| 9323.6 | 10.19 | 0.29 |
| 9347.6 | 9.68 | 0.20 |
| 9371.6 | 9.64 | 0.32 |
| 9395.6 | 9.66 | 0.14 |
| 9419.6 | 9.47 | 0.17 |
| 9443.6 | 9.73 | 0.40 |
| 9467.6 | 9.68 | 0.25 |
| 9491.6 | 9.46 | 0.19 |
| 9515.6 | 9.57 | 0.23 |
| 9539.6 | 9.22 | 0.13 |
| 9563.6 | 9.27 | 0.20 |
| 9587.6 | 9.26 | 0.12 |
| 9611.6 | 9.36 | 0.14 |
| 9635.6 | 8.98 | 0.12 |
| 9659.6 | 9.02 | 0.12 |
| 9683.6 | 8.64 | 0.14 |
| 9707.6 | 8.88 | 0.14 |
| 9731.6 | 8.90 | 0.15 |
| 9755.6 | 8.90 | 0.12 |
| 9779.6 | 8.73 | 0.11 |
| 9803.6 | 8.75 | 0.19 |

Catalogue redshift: 0.000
